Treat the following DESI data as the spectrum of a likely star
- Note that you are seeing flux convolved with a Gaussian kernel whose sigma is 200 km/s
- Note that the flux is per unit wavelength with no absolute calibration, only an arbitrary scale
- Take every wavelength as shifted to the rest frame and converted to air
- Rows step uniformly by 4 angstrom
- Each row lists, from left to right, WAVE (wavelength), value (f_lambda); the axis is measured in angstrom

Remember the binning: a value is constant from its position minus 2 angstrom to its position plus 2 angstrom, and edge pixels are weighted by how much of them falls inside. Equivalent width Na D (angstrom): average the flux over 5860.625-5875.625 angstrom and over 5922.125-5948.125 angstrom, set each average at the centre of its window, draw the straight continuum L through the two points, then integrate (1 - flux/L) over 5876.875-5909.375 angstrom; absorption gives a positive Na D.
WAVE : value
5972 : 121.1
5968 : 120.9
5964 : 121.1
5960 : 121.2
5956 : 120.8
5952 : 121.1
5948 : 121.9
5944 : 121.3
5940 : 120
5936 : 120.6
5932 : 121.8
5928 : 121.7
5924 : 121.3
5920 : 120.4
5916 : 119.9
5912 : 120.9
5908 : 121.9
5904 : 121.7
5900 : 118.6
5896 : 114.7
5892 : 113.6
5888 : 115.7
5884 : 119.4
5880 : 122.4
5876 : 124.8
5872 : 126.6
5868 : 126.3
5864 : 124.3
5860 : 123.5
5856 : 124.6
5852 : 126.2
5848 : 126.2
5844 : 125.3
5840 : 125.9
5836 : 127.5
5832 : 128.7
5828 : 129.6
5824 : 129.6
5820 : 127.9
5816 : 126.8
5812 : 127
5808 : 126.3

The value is 1.36 angstrom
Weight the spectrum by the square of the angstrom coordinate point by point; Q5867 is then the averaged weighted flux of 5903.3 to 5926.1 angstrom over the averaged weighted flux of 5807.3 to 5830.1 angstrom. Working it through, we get 0.98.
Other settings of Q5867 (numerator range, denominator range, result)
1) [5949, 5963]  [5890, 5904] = 1.06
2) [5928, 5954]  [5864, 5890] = 1.01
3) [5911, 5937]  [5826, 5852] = 0.98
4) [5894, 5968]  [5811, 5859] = 0.98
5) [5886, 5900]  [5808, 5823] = 0.93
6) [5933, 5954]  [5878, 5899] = 1.05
